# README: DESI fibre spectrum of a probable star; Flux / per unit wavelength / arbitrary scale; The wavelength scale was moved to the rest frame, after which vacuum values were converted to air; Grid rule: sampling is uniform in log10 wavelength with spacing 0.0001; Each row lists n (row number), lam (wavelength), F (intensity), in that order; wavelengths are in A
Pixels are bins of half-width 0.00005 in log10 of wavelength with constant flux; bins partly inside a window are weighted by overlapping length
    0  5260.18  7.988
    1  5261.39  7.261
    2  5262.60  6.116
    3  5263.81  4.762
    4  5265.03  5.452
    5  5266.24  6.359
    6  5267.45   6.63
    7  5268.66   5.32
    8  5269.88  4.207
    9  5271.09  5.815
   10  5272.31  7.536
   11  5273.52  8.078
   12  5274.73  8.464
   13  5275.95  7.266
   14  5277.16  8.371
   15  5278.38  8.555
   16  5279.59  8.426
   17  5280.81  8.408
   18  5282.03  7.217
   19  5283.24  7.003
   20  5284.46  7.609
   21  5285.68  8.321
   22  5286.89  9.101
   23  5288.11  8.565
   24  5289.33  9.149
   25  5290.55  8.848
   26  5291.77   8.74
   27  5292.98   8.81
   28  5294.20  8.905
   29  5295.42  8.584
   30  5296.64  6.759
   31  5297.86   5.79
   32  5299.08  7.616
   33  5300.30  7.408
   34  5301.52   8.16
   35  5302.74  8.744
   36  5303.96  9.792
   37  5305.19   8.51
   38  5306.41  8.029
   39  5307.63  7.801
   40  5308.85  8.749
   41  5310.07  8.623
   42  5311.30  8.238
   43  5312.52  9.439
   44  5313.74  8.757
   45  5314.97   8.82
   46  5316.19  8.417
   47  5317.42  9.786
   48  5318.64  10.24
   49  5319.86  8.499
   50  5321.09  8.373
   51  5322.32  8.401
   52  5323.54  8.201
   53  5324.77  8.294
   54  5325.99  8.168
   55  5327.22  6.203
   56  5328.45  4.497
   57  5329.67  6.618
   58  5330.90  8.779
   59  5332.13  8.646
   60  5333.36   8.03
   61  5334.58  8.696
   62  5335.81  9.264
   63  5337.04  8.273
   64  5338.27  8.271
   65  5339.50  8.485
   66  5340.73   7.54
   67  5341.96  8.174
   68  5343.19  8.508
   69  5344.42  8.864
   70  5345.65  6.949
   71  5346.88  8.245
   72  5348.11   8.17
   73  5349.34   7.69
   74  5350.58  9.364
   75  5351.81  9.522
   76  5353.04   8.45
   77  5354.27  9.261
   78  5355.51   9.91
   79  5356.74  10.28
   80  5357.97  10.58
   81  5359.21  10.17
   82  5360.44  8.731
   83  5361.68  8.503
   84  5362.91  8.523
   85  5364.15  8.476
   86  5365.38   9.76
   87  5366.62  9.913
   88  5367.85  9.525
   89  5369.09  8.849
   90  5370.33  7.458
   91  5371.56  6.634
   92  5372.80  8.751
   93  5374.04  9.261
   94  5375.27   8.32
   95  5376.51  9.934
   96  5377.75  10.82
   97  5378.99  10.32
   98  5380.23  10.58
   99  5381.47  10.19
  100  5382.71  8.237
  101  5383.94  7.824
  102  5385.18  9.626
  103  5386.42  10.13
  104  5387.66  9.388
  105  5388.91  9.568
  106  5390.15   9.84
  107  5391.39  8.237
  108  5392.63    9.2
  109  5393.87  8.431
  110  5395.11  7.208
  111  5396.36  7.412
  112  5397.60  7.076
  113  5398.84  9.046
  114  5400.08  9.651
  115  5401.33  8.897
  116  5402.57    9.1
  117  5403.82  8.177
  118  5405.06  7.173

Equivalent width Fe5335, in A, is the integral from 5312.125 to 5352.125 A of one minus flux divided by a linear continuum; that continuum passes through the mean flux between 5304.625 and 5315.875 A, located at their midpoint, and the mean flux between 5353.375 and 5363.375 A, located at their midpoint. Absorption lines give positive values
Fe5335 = 3.0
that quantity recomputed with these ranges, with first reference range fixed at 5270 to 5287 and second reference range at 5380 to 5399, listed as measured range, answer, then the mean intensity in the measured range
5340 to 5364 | -1.0 A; 8.8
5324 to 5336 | 0.8 A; 7.67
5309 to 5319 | -1.1 A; 8.99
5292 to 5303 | 0.1 A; 7.87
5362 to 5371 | -0.3 A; 8.91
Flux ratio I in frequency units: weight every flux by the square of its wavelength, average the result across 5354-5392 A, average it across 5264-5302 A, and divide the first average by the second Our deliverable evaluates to 1.3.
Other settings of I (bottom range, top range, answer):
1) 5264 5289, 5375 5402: 1.30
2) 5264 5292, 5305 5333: 1.12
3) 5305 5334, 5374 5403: 1.13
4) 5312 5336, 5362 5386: 1.12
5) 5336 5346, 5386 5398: 1.07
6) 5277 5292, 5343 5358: 1.09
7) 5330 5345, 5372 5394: 1.13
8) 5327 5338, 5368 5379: 1.16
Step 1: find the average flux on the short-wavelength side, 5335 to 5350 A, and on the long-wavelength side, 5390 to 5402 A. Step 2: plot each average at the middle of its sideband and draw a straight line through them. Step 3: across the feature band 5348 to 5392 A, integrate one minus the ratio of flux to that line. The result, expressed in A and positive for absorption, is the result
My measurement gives -4.6 A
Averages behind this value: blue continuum 8.21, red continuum 8.45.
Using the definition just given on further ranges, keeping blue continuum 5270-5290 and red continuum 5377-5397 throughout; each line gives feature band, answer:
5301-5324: -1.2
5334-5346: 0.4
